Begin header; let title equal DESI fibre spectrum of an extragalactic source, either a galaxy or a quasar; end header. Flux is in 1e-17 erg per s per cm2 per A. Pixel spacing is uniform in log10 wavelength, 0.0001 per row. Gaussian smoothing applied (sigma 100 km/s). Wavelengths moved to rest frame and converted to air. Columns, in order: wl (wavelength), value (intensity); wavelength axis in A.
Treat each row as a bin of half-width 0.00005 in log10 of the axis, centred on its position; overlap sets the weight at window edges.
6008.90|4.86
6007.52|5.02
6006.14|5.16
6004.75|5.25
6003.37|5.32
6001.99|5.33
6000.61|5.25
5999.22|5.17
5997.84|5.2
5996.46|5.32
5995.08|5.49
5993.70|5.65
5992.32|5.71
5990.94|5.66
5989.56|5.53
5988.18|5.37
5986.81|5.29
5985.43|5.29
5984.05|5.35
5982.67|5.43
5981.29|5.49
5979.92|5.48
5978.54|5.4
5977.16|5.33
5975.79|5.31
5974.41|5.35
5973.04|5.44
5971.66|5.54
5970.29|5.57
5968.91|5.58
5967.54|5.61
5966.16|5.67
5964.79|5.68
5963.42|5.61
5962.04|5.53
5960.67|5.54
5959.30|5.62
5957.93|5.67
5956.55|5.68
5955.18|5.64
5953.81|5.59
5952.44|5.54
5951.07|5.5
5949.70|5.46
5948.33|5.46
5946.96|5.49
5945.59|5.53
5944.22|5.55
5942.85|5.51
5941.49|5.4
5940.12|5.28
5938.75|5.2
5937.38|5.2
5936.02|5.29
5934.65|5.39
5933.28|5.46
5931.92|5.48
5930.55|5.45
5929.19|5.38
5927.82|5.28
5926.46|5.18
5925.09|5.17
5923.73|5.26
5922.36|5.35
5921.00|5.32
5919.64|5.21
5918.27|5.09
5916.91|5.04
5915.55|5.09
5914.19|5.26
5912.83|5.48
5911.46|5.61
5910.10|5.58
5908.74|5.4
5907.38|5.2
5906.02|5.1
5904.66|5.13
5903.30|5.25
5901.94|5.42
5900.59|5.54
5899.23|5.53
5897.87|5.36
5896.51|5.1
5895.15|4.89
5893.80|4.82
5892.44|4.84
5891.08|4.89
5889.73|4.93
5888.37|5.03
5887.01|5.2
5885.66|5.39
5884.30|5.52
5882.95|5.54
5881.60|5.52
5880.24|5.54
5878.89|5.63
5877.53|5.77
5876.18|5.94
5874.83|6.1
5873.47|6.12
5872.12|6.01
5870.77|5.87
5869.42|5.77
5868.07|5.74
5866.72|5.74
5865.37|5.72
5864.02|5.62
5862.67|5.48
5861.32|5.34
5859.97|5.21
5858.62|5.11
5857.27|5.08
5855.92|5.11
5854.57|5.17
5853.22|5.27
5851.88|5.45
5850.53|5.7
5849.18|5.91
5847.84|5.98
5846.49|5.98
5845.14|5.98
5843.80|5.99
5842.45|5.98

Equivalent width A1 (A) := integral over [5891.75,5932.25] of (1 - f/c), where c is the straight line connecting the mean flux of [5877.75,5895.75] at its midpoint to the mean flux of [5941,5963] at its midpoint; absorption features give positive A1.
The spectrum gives 0.69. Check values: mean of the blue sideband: 5.23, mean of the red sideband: 5.55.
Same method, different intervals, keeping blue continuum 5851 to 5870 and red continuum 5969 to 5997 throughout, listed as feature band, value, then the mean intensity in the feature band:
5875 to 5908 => 0.7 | 5.31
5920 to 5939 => 0.4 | 5.32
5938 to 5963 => -0.3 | 5.51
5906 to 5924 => 0.5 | 5.29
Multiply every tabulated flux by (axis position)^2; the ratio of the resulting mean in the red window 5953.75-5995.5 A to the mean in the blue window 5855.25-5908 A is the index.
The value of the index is 1.05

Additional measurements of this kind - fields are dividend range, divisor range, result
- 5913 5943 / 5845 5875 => 0.96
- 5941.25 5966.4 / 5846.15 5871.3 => 1.04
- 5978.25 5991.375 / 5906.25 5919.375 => 1.05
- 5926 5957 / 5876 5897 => 1.05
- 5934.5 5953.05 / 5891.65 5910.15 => 1.05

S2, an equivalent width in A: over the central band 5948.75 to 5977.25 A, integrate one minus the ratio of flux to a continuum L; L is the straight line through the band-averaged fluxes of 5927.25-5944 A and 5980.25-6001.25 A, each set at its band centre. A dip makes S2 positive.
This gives -0.8 A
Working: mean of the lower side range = 5.37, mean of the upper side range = 5.41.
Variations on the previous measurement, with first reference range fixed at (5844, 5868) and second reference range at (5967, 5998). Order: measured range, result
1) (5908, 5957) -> 0.9 A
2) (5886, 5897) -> 1.1 A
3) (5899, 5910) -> 0.4 A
